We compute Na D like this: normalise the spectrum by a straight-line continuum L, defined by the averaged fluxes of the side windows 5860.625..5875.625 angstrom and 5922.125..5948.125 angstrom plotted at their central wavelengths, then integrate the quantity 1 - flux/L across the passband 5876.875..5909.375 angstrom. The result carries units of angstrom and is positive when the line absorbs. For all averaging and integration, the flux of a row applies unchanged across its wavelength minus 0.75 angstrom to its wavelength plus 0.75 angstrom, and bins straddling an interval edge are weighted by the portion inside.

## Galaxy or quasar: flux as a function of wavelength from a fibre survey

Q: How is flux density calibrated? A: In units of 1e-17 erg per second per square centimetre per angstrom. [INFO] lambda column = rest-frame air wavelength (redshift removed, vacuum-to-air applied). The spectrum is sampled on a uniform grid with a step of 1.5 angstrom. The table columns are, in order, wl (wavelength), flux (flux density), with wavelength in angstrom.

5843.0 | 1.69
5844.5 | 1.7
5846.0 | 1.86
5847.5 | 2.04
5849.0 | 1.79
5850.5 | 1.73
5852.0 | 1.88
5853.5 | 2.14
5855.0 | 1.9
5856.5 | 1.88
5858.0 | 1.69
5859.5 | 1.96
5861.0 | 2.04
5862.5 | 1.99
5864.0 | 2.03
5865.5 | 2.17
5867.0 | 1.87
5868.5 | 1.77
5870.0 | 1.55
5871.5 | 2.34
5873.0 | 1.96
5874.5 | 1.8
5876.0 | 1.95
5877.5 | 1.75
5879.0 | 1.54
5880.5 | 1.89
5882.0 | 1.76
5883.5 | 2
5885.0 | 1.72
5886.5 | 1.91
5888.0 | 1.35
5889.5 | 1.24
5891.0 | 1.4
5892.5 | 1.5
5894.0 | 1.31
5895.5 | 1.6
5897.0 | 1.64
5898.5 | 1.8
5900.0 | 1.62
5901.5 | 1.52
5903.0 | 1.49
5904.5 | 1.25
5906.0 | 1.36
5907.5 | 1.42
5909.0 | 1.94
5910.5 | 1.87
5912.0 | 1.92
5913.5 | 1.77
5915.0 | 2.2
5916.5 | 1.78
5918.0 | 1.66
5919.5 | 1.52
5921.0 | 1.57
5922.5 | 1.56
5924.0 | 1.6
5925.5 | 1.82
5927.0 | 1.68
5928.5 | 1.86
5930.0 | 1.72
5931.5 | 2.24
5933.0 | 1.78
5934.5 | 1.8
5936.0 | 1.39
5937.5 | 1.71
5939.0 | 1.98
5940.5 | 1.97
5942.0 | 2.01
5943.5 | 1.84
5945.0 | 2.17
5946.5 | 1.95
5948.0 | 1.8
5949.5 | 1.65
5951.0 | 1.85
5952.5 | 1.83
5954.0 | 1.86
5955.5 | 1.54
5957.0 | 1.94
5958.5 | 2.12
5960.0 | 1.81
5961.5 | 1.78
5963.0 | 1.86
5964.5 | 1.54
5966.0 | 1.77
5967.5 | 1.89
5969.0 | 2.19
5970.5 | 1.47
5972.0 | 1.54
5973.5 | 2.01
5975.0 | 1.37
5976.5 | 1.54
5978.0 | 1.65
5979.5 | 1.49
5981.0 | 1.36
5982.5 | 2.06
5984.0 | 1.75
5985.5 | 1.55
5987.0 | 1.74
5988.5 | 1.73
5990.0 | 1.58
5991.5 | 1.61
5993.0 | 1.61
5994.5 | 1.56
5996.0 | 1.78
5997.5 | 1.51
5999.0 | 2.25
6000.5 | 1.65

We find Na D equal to 5.4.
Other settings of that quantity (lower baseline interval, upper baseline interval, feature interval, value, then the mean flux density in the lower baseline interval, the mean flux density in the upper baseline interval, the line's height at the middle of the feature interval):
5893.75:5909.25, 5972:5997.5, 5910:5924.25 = -1.77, 1.54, 1.64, 1.56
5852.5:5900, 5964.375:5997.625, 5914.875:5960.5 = -2.39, 1.79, 1.67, 1.72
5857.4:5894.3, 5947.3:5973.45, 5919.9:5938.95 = 0.63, 1.79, 1.8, 1.79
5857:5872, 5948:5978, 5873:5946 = 5.45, 1.93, 1.76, 1.86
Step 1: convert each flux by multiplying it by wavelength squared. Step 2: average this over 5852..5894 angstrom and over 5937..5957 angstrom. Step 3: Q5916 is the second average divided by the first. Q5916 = 1.1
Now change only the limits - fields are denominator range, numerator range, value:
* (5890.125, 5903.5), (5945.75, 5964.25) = 1.21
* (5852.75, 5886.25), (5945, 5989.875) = 0.95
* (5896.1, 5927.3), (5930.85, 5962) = 1.13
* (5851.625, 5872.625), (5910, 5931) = 0.92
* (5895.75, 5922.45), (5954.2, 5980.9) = 1.06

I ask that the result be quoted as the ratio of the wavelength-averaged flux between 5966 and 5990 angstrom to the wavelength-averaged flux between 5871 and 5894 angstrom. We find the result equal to 0.98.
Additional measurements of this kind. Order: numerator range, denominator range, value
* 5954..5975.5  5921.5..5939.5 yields 1.01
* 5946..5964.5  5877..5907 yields 1.15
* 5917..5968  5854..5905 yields 1.03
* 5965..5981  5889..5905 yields 1.12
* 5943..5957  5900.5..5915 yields 1.12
